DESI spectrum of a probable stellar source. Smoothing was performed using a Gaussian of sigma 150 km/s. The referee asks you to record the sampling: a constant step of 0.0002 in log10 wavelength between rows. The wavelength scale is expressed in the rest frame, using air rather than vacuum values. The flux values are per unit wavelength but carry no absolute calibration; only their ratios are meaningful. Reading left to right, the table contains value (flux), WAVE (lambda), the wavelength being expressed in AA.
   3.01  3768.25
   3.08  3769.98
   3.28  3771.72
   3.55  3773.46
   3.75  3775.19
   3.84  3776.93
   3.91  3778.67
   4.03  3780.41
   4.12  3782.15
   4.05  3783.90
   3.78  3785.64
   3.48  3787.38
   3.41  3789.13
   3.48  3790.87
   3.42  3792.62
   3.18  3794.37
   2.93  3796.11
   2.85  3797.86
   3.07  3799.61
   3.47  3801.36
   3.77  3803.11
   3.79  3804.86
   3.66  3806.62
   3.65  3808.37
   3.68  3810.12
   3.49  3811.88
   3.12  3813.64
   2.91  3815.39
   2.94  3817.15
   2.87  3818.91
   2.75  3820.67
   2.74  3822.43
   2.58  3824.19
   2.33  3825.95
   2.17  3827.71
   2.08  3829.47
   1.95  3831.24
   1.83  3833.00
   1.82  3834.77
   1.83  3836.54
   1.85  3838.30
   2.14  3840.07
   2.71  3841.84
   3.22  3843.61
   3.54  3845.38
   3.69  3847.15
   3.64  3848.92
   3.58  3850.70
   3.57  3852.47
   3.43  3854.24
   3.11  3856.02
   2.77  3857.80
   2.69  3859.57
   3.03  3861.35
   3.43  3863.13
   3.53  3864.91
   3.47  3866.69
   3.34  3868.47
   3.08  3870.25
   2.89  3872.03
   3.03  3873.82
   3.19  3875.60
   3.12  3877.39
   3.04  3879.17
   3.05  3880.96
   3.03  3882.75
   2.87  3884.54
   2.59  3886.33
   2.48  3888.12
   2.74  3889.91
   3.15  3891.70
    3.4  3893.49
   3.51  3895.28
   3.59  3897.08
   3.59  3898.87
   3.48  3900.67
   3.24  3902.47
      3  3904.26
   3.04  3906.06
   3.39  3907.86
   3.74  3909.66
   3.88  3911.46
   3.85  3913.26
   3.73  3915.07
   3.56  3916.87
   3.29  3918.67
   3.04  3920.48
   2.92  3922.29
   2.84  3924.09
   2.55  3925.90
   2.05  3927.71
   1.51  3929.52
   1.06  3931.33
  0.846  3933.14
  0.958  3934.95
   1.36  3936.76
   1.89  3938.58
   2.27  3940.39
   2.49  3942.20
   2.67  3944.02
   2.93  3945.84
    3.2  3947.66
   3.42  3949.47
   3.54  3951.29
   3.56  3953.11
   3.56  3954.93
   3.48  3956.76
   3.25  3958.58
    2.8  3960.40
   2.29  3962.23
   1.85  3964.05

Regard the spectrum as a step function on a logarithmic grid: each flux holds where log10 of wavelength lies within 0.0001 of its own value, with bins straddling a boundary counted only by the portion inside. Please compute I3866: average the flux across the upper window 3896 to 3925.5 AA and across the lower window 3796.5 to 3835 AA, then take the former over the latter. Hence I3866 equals 1.16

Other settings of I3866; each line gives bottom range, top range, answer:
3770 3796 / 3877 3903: 0.86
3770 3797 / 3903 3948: 0.73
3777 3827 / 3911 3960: 0.81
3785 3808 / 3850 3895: 0.91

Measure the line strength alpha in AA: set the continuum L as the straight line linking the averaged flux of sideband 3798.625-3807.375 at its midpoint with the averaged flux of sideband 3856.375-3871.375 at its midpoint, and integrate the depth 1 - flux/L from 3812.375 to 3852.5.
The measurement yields 8.05 AA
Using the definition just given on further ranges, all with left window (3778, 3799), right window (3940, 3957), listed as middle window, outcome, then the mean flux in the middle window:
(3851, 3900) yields 2.5 AA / 3.14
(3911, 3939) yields 6.6 AA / 2.44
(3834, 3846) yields 3.4 AA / 2.43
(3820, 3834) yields 4.7 AA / 2.29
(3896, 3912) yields -0.9 AA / 3.43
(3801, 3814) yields -0.4 AA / 3.6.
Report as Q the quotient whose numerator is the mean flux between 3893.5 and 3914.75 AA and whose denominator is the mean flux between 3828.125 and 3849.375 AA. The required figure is 1.4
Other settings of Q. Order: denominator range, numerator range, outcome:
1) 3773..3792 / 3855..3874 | 0.83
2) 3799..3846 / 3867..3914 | 1.14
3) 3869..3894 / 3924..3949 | 0.69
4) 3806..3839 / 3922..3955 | 0.90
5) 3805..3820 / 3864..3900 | 0.95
